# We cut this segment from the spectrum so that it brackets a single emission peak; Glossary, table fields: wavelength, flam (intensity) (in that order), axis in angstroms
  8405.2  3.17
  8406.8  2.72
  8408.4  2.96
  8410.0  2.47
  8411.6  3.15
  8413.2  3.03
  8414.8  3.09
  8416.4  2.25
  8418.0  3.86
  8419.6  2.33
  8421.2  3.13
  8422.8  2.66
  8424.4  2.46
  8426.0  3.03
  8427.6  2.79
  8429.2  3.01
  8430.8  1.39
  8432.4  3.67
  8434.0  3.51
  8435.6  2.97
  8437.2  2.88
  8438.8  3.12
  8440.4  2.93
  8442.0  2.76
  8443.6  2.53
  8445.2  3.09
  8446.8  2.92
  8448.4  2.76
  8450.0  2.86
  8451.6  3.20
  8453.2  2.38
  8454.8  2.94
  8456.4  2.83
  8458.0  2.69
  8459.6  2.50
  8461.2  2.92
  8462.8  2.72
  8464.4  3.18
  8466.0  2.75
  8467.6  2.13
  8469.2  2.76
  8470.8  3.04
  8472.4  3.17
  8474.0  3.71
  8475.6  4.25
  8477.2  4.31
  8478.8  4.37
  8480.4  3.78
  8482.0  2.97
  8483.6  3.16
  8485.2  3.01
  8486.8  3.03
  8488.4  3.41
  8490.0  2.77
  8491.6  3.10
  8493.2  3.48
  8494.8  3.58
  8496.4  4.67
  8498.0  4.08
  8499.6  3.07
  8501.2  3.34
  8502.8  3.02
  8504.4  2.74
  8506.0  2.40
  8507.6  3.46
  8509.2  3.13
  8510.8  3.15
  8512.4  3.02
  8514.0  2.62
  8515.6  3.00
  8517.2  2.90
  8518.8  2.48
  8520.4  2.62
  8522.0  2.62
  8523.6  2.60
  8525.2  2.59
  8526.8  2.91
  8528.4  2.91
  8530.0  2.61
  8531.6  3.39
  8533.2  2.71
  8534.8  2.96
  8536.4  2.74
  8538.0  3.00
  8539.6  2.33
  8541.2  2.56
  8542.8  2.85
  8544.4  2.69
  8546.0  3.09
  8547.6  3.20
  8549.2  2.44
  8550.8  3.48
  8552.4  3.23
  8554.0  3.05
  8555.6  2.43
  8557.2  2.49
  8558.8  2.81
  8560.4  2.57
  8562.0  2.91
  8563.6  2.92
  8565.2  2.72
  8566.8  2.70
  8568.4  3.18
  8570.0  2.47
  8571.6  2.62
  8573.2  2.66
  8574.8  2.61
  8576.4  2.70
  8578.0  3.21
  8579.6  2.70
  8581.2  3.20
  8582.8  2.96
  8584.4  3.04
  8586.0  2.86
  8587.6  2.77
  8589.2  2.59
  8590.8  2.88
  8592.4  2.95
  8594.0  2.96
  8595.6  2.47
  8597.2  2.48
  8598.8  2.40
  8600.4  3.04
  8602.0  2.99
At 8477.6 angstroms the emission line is [S II] 6716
